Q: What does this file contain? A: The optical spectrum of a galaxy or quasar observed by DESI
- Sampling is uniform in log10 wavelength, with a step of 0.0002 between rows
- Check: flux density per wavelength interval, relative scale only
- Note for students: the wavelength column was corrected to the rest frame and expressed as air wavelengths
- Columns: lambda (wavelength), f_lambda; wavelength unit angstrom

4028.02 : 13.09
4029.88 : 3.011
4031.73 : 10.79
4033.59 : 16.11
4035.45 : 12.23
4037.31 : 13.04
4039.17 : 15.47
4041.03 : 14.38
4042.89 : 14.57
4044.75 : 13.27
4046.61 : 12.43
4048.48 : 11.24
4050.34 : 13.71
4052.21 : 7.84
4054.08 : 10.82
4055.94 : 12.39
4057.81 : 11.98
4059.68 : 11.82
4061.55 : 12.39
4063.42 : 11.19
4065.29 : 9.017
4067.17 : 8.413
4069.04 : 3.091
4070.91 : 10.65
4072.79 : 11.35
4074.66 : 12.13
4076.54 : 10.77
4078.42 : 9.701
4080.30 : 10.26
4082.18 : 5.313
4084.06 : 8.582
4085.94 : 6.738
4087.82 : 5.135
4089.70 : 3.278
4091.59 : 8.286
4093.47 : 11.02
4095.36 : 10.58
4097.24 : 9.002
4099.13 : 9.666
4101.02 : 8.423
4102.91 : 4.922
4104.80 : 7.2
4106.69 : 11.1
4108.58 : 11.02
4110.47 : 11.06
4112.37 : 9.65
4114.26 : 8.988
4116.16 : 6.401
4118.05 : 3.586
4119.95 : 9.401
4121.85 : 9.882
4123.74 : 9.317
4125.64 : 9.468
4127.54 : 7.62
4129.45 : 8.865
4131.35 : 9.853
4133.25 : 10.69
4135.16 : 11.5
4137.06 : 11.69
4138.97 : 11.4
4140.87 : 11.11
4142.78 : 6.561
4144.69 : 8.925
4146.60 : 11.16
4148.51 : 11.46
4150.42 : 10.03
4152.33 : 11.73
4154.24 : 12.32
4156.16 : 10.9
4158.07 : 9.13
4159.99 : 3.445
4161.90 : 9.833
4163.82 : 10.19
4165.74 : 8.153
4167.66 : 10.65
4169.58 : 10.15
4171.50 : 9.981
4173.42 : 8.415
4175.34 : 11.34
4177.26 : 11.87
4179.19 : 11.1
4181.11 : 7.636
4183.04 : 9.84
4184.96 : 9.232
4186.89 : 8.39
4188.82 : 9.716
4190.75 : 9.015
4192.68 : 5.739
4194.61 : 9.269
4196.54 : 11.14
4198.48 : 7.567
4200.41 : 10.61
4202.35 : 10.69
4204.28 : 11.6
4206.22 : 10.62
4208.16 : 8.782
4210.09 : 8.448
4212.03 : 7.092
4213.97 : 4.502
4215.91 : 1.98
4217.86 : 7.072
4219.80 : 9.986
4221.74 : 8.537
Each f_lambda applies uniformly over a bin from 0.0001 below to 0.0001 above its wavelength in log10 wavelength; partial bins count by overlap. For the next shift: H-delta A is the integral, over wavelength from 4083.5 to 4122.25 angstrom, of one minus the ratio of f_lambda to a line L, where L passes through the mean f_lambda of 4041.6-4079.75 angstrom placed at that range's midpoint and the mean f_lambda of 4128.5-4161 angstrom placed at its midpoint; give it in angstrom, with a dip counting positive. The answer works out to 8.3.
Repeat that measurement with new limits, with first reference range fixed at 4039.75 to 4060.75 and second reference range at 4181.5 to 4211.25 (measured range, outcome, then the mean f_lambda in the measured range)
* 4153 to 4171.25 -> 0.99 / 9.47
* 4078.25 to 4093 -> 5.64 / 7.15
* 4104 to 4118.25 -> 2.78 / 8.91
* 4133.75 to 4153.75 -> -0.40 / 10.6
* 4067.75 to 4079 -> 2.12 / 9.58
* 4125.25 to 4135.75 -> 1.02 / 9.61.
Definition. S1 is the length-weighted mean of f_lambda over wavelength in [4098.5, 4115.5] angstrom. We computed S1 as 9.06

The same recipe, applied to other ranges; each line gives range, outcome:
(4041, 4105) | 9.71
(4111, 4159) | 9.68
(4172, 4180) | 10.6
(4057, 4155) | 9.33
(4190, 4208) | 9.55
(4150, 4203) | 9.56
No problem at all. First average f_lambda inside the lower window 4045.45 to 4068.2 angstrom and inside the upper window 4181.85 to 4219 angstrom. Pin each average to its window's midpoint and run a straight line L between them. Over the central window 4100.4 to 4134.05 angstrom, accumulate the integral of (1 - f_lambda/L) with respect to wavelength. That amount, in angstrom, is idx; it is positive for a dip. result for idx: 4.2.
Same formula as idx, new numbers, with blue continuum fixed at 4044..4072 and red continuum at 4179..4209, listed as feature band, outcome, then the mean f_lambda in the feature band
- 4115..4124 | 2.20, 7.63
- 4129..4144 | -0.45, 10.2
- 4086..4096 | 2.76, 7.49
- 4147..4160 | -0.80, 10.4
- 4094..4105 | 1.93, 8.47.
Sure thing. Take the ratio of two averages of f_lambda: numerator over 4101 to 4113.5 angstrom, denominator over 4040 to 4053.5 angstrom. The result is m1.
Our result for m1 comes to 0.73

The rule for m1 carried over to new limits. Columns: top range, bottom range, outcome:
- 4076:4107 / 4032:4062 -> 0.64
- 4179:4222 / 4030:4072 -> 0.75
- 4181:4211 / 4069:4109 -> 1.08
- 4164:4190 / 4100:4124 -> 1.14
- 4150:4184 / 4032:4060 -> 0.77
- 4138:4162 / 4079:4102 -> 1.22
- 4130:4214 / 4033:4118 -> 0.96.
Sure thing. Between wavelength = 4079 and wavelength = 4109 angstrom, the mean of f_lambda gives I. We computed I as 8.13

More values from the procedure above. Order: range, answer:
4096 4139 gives 9.12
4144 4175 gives 9.82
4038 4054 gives 12.8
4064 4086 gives 8.96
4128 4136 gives 10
